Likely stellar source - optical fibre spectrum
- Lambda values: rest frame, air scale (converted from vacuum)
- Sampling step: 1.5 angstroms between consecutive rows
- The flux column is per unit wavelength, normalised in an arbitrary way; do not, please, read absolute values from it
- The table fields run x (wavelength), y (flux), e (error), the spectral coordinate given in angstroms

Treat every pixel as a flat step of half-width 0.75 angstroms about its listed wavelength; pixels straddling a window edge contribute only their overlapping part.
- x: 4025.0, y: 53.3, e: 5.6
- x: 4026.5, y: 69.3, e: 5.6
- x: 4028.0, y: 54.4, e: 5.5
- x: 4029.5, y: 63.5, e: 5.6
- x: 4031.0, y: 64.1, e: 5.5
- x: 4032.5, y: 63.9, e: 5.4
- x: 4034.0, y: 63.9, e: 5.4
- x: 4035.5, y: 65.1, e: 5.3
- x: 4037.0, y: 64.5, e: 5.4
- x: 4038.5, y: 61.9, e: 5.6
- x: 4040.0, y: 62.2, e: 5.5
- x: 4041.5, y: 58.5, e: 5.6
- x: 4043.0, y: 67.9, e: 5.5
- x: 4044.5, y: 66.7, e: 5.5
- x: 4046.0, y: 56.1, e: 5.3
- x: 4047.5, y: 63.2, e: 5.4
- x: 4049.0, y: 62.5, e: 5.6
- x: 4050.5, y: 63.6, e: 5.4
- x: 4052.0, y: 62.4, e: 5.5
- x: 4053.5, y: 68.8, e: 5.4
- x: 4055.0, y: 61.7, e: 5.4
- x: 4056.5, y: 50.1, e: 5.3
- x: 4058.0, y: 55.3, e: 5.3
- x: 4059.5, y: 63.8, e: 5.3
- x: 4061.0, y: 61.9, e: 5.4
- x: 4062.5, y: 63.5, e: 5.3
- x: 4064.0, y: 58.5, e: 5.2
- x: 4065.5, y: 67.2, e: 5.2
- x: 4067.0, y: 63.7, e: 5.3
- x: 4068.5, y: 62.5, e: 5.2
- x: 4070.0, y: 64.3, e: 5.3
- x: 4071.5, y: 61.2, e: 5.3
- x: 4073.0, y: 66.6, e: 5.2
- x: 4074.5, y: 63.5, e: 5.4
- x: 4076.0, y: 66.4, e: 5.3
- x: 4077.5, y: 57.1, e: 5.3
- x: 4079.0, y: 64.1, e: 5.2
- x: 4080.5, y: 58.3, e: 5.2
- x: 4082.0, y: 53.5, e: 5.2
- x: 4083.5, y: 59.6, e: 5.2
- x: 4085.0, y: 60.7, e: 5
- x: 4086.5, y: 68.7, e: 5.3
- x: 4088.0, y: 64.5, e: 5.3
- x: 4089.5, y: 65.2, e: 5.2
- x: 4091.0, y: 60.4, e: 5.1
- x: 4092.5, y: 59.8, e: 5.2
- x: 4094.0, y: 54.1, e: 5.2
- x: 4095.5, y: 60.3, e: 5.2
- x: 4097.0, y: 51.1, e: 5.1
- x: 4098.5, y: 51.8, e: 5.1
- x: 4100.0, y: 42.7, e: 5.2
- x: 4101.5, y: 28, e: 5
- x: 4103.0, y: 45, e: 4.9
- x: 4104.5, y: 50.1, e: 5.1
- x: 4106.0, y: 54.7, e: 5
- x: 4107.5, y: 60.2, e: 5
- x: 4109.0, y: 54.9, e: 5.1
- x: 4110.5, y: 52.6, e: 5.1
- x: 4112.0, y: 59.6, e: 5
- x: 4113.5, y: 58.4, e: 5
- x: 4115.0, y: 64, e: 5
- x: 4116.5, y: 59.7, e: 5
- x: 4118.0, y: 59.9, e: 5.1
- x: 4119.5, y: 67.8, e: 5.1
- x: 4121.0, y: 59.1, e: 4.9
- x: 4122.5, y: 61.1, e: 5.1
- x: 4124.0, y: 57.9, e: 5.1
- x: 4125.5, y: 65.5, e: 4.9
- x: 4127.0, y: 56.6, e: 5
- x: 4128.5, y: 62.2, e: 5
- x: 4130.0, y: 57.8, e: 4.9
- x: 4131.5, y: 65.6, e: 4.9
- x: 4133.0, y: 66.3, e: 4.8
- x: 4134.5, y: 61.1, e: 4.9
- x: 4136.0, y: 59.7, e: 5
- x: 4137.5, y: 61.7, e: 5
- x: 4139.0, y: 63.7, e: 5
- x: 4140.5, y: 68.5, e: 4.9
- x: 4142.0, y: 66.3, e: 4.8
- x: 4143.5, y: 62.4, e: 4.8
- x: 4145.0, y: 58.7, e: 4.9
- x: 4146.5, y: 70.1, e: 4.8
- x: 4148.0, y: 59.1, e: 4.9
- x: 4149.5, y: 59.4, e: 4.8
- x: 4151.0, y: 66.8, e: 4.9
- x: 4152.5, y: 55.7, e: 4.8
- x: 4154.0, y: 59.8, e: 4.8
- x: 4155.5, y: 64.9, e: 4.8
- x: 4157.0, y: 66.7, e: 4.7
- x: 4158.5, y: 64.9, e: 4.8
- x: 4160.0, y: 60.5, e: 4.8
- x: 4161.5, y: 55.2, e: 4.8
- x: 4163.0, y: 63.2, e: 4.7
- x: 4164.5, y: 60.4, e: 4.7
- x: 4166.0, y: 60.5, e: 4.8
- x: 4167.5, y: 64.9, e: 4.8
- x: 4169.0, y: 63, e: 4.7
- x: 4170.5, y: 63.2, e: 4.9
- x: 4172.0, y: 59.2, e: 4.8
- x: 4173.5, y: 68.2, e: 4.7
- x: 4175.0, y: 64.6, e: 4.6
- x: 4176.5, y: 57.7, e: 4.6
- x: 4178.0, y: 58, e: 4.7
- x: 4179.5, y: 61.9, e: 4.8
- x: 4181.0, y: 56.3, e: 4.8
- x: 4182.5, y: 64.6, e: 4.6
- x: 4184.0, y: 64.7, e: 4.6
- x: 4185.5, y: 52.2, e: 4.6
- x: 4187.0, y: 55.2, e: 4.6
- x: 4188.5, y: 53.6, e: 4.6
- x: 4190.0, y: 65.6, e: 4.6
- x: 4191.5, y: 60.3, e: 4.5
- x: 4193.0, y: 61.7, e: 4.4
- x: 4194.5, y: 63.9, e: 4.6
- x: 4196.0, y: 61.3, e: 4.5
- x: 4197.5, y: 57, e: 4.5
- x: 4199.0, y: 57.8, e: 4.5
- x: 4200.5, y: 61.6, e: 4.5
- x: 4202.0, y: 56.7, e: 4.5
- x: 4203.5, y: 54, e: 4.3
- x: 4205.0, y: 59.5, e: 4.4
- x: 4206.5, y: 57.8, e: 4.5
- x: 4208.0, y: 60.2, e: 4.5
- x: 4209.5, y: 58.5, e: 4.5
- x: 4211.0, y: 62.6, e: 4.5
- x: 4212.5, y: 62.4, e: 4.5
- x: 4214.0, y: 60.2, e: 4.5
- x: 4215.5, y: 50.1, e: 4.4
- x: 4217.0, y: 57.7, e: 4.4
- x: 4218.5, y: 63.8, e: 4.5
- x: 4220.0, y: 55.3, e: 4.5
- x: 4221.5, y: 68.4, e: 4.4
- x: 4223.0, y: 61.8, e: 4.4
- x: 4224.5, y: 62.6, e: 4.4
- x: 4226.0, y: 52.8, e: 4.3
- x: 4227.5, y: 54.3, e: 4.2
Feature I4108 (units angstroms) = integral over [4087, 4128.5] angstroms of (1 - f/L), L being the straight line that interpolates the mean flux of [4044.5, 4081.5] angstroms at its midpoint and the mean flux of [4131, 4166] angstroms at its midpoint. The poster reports 3.8 angstroms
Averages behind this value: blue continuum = 62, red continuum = 62.6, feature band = 56.7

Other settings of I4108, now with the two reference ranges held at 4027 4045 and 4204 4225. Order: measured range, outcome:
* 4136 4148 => -0.5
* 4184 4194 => 0.3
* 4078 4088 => 0.2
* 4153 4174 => -0.5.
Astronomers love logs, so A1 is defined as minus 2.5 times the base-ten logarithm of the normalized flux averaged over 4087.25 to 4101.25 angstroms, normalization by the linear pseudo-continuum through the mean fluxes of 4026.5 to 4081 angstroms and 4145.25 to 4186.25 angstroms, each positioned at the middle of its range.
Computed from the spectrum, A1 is 0.12 mag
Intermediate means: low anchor 62.4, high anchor 61.7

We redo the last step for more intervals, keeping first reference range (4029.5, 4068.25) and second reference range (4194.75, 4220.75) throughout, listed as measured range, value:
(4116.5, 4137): -0.02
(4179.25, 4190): 0.01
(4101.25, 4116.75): 0.13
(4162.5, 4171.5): -0.05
